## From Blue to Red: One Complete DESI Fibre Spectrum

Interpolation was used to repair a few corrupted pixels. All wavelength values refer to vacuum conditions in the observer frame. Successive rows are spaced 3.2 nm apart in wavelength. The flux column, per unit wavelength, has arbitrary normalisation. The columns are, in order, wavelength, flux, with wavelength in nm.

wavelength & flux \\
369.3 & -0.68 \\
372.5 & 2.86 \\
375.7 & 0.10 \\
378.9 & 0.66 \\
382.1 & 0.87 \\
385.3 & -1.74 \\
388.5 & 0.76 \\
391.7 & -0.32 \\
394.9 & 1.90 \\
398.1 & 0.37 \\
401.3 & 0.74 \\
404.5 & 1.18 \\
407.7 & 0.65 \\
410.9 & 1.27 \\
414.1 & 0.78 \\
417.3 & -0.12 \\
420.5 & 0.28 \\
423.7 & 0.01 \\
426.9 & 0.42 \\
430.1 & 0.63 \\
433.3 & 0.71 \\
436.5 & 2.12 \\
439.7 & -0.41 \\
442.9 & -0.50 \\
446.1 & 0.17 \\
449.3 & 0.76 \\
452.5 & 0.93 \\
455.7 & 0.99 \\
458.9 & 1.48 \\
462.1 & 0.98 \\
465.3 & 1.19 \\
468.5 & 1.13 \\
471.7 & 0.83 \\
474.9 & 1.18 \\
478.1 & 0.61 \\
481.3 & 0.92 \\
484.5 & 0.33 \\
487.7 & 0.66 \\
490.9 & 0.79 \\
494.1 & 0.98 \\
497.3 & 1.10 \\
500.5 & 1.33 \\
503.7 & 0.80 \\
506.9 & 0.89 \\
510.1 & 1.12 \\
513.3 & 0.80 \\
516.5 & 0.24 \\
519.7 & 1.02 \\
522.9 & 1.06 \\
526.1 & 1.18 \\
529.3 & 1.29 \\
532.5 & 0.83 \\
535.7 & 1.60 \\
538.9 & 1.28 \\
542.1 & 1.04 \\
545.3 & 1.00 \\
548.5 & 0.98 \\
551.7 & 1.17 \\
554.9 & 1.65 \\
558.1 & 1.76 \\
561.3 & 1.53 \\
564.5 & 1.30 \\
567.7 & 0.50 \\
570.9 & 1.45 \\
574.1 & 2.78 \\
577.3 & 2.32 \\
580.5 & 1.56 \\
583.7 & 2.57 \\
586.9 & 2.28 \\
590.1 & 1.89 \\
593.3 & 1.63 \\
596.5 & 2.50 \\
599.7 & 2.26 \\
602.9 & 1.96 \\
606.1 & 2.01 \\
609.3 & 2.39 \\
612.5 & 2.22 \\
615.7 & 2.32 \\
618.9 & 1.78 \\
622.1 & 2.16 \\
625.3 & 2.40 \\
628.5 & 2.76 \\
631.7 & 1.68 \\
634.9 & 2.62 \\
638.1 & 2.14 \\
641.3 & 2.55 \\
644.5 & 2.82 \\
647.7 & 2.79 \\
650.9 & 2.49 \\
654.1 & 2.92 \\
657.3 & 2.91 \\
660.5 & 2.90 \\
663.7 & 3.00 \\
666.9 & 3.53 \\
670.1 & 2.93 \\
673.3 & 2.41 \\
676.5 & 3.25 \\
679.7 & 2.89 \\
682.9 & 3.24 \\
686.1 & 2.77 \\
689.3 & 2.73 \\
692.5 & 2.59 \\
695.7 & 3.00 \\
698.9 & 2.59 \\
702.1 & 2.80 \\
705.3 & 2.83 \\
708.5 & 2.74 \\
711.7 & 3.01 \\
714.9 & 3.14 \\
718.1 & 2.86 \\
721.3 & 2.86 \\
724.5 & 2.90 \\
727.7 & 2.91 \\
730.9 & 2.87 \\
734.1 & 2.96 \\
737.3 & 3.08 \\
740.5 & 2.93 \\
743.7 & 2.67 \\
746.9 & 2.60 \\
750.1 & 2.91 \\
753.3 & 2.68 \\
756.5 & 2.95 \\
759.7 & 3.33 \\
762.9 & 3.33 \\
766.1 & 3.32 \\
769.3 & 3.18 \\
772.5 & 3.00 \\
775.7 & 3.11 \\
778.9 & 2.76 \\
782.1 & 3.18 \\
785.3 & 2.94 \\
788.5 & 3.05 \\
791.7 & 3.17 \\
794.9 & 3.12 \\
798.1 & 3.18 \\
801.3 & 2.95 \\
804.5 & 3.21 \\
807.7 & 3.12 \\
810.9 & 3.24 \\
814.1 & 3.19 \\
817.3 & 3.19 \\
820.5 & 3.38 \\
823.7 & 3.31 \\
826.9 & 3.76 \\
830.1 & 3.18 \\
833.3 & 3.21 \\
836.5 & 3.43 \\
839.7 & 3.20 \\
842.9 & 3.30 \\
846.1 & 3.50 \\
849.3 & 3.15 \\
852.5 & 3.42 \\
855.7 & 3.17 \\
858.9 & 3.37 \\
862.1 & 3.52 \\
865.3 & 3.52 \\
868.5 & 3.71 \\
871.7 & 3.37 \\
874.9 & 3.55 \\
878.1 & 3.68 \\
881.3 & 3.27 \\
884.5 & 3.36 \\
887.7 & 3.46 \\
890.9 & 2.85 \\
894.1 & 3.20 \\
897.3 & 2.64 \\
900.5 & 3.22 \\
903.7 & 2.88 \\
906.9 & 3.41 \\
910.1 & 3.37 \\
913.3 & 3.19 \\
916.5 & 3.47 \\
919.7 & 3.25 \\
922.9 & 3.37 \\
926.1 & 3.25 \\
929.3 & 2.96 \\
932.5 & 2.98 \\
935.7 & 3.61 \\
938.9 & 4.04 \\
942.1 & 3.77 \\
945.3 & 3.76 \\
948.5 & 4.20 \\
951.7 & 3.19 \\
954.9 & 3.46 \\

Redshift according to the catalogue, 0.440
